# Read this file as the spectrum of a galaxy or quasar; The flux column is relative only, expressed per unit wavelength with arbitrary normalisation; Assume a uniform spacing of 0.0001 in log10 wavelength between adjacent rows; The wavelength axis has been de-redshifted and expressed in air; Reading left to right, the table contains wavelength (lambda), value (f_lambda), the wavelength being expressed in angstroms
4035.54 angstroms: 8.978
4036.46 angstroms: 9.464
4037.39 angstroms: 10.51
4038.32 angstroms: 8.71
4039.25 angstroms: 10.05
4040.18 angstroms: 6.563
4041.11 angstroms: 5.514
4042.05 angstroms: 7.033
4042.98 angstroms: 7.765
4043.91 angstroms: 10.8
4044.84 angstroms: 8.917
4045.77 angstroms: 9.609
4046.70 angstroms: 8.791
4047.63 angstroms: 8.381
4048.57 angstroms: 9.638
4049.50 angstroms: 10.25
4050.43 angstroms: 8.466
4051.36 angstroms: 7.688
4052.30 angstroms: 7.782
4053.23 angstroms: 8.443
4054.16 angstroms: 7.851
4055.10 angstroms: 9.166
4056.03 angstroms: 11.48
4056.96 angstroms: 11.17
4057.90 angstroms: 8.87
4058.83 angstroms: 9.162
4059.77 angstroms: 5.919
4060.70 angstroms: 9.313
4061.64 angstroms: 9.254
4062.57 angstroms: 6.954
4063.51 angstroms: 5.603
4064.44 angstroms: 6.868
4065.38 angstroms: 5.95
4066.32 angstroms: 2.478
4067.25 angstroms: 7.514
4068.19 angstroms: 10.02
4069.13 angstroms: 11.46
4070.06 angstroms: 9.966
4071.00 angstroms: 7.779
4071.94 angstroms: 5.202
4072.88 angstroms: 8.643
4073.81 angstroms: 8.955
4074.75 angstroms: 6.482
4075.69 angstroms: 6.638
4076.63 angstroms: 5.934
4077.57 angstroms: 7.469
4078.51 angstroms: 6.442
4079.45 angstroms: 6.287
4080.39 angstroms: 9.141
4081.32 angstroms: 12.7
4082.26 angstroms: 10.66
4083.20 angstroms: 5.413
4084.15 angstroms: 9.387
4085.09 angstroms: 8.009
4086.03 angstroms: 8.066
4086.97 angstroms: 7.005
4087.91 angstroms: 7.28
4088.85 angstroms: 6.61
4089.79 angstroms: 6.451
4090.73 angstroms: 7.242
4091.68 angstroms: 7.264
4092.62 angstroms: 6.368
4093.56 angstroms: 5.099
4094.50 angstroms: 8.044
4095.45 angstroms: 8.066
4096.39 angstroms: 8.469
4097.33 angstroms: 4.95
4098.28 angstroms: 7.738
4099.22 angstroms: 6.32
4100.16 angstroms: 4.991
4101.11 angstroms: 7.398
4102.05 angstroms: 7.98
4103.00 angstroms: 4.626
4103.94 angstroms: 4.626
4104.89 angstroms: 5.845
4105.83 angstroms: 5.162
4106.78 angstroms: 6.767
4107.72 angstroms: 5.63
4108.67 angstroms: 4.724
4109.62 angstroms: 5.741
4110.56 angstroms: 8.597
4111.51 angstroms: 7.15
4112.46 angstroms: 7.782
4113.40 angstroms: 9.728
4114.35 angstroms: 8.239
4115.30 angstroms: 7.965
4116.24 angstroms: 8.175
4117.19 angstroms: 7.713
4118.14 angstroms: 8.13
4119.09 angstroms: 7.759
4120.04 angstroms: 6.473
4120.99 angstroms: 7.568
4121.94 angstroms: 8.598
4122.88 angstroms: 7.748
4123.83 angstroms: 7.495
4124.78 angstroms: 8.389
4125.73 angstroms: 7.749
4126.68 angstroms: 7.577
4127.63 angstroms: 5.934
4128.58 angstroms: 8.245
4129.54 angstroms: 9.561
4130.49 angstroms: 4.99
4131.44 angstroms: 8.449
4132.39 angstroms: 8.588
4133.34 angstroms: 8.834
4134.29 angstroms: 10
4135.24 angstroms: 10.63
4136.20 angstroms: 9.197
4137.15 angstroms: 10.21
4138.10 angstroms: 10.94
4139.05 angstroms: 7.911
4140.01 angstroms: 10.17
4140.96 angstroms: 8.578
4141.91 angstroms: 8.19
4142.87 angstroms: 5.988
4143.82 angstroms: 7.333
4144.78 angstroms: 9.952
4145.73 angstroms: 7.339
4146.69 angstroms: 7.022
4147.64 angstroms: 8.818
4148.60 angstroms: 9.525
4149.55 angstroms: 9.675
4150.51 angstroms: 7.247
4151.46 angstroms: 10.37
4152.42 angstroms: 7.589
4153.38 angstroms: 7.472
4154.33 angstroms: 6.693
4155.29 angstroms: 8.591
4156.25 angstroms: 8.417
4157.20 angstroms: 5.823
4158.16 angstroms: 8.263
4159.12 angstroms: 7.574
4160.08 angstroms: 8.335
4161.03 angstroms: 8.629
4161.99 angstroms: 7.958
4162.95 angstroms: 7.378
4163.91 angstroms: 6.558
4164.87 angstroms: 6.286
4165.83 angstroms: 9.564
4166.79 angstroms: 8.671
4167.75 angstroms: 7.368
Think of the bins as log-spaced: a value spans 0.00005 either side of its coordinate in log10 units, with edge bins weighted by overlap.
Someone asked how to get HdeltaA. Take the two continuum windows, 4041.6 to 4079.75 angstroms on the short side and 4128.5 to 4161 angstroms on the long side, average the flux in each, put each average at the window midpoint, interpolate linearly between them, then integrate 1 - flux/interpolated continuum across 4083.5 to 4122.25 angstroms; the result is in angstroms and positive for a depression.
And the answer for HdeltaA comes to 5.7 angstroms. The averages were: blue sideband 8.11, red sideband 8.43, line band 7.05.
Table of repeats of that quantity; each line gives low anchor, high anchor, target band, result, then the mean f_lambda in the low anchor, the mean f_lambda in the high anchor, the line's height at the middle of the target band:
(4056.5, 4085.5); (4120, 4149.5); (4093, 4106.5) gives 2.89 angstroms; 7.92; 8.37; 8.12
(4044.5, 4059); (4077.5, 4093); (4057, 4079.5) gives 2.39 angstroms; 9.11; 7.77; 8.45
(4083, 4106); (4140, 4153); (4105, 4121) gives 0.28 angstroms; 6.77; 8.34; 7.33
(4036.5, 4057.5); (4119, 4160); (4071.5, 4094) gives 3.03 angstroms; 8.85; 8.23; 8.61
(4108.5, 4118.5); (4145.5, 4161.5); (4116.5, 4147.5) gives -1.34 angstroms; 7.72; 8.09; 7.89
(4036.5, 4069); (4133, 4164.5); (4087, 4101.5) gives 2.68 angstroms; 8.35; 8.39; 8.37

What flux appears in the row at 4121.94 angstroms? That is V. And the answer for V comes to 8.598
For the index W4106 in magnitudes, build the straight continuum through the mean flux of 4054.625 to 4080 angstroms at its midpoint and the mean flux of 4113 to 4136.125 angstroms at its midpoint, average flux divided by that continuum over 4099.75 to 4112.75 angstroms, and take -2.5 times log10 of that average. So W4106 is 0.28 mag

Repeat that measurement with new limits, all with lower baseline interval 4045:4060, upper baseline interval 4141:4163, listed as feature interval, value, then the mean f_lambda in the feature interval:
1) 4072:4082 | 0.119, 7.82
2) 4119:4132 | 0.091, 7.61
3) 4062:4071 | 0.182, 7.47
